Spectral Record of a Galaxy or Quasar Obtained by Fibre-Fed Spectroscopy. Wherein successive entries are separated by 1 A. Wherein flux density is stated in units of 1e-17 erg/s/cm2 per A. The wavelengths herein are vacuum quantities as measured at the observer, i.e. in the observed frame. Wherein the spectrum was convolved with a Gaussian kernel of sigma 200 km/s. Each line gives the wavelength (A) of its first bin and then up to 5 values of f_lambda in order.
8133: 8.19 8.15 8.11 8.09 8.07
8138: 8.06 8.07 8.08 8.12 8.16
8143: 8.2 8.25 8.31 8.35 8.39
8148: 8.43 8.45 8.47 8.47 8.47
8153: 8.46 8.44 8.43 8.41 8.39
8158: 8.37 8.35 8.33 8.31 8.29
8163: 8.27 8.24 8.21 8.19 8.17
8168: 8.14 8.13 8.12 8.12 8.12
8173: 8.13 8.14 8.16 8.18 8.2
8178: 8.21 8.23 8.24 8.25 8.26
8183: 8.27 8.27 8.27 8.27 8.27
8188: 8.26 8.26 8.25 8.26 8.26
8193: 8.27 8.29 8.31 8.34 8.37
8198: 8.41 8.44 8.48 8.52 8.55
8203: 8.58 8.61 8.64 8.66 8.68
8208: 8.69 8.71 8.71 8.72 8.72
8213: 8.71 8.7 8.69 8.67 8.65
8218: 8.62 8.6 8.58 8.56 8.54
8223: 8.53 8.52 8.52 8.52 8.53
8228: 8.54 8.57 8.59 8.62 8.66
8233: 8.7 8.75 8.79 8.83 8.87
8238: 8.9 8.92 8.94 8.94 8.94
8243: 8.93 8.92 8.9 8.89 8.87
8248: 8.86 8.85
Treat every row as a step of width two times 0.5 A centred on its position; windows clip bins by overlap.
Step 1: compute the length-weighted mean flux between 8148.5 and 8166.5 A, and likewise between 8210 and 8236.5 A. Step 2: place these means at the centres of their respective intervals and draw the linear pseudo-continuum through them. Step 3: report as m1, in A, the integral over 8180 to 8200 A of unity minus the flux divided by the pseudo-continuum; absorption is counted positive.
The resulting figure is 0.5 A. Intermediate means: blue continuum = 8.36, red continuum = 8.63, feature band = 8.3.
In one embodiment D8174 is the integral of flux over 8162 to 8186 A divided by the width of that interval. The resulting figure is 8.2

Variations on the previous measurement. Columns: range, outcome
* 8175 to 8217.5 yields 8.43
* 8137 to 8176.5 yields 8.26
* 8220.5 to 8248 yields 8.74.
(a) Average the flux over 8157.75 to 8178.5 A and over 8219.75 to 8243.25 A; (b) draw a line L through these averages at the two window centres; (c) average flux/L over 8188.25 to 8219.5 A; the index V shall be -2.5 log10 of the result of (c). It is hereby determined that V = -0.01 mag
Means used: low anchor 8.21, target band 8.53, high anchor 8.7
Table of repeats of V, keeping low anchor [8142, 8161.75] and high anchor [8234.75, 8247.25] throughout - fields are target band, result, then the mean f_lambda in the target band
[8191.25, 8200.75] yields 0.04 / 8.35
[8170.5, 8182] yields 0.04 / 8.18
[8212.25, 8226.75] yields 0.02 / 8.6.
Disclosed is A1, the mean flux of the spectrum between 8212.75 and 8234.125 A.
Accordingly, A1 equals 8.6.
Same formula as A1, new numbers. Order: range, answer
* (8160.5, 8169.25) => 8.22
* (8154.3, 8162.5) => 8.36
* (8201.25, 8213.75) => 8.66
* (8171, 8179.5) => 8.17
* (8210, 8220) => 8.67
